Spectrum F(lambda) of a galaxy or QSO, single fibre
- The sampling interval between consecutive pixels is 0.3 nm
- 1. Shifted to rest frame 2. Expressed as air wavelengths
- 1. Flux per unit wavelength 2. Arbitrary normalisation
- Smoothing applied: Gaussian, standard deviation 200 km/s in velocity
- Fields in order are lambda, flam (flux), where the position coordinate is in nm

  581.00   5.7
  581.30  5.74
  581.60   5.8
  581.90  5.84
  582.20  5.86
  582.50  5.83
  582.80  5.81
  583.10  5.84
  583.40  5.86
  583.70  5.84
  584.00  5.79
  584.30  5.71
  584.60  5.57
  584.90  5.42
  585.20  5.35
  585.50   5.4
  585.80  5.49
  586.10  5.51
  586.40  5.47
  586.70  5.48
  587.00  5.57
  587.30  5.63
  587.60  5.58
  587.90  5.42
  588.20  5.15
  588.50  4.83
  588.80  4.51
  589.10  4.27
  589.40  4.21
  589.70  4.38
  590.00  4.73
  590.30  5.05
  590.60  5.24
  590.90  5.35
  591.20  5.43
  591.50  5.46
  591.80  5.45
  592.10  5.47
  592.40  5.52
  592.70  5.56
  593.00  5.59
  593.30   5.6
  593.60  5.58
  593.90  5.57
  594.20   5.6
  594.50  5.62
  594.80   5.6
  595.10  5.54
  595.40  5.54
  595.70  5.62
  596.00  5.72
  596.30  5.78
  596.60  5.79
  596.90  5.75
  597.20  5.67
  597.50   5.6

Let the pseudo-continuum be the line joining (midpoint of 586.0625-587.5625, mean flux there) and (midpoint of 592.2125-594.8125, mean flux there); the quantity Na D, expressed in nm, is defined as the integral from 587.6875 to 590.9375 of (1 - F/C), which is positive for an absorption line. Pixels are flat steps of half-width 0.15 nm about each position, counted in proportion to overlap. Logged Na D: 0.42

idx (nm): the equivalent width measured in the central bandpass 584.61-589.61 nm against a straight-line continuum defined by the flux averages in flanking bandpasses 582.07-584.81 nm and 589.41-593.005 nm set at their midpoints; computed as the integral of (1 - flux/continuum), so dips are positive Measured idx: 0.28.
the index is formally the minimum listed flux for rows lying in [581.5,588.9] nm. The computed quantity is 4.51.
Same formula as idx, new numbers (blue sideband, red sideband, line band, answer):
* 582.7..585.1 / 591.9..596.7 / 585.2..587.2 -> 0.08 nm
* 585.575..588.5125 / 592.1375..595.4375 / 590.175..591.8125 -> 0.06 nm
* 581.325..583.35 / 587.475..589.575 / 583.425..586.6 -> -0.10 nm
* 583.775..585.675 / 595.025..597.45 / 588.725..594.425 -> 0.43 nm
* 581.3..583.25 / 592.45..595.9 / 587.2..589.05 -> 0.19 nm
